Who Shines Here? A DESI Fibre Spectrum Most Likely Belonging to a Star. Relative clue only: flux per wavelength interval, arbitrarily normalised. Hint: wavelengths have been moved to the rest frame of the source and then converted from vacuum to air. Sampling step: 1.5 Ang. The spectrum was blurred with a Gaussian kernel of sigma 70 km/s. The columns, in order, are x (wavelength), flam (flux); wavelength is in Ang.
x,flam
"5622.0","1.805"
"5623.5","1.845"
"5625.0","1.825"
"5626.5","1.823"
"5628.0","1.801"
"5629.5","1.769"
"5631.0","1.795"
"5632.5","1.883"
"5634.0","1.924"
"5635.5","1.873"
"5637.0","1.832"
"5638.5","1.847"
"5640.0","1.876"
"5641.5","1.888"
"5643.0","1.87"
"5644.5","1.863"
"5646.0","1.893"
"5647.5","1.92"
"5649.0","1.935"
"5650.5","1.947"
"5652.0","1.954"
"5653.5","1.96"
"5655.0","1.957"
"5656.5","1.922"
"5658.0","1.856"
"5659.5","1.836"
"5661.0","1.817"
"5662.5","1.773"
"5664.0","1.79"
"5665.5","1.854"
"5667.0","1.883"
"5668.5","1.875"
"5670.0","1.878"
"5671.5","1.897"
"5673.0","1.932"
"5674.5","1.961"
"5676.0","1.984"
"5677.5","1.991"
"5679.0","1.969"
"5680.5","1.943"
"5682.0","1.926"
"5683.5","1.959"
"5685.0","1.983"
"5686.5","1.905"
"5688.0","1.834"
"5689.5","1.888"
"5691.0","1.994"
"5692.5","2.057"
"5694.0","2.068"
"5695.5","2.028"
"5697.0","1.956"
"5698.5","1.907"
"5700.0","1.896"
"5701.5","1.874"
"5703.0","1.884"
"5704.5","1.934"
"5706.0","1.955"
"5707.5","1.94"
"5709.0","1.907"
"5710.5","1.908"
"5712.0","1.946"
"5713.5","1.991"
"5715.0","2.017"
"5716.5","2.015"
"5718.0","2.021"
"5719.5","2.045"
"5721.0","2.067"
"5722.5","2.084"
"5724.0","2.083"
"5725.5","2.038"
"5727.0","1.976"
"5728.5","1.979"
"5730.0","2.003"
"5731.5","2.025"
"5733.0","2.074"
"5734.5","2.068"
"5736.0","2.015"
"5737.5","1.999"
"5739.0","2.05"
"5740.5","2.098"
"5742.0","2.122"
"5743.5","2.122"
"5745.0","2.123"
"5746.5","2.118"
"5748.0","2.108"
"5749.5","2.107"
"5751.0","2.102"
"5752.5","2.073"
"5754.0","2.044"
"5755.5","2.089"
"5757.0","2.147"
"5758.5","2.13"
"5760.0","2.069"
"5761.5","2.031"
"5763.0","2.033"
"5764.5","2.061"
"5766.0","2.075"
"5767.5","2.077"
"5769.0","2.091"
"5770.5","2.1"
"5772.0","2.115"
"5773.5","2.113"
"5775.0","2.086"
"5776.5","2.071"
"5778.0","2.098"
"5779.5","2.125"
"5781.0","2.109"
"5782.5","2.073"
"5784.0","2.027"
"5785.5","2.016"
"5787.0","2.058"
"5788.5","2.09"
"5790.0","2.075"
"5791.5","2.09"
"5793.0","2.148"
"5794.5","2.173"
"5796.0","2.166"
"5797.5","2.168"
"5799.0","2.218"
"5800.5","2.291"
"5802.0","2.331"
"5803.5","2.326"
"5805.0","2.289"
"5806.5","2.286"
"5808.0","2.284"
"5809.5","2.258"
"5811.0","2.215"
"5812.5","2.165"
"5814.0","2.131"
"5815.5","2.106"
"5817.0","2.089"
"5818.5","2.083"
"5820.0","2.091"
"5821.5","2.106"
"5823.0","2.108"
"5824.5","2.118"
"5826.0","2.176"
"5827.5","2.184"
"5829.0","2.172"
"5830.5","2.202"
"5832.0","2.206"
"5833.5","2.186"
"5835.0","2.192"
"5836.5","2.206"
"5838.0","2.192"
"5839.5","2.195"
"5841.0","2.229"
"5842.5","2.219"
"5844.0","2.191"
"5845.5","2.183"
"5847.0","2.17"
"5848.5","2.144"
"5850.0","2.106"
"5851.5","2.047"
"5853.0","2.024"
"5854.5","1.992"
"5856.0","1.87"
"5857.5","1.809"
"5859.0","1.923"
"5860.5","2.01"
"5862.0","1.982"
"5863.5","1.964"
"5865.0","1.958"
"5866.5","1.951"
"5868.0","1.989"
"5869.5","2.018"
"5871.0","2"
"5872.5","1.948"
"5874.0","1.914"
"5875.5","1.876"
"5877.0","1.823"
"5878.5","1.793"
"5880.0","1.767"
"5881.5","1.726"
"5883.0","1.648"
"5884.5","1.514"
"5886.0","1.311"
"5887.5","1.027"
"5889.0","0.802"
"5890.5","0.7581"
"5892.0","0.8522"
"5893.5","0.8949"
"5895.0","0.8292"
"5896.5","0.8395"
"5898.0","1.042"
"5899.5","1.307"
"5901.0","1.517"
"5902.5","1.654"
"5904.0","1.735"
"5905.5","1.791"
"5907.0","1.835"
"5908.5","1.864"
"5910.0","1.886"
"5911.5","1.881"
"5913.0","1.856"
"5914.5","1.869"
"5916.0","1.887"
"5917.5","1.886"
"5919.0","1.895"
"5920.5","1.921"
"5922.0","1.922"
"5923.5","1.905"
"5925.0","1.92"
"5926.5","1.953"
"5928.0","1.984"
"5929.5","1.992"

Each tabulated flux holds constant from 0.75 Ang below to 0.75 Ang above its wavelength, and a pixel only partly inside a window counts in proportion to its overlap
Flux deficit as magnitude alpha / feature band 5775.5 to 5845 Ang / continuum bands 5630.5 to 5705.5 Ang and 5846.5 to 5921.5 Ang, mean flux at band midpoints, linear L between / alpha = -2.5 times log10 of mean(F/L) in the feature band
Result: -0.22 mag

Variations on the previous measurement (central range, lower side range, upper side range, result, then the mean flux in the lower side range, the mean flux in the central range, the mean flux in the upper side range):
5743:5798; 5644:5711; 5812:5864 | -0.034 mag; 1.92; 2.09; 2.11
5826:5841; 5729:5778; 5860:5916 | -0.215 mag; 2.08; 2.19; 1.61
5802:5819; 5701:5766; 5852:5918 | -0.197 mag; 2.04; 2.21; 1.66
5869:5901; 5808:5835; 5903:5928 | 0.365 mag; 2.16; 1.41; 1.88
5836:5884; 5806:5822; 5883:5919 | -0.120 mag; 2.16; 1.99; 1.44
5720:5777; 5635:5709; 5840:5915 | -0.127 mag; 1.91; 2.07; 1.73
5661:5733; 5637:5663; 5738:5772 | 0.014 mag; 1.89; 1.95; 2.09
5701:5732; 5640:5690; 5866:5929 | -0.080 mag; 1.9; 1.99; 1.64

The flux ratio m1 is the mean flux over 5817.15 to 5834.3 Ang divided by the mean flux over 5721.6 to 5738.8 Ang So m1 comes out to 1.06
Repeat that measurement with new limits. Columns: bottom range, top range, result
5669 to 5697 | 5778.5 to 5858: 1.10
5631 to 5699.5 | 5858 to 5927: 0.87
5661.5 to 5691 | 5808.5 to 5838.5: 1.13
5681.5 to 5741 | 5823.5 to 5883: 1.03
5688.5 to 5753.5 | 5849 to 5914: 0.82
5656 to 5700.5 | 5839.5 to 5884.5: 1.03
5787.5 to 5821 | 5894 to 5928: 0.77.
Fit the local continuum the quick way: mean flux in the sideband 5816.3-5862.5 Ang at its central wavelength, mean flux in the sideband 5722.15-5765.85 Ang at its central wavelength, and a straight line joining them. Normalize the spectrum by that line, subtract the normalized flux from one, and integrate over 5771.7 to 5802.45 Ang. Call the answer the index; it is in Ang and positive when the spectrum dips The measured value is -0.5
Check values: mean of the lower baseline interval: 2.07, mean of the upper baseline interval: 2.11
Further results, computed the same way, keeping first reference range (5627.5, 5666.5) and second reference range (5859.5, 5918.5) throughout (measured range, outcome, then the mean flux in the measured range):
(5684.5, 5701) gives -1.2 Ang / 1.95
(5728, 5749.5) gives -3.5 Ang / 2.07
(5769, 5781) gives -2.5 Ang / 2.1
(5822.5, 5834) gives -3.3 Ang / 2.17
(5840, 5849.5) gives -3.0 Ang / 2.19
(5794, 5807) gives -4.1 Ang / 2.25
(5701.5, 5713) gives -0.7 Ang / 1.92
